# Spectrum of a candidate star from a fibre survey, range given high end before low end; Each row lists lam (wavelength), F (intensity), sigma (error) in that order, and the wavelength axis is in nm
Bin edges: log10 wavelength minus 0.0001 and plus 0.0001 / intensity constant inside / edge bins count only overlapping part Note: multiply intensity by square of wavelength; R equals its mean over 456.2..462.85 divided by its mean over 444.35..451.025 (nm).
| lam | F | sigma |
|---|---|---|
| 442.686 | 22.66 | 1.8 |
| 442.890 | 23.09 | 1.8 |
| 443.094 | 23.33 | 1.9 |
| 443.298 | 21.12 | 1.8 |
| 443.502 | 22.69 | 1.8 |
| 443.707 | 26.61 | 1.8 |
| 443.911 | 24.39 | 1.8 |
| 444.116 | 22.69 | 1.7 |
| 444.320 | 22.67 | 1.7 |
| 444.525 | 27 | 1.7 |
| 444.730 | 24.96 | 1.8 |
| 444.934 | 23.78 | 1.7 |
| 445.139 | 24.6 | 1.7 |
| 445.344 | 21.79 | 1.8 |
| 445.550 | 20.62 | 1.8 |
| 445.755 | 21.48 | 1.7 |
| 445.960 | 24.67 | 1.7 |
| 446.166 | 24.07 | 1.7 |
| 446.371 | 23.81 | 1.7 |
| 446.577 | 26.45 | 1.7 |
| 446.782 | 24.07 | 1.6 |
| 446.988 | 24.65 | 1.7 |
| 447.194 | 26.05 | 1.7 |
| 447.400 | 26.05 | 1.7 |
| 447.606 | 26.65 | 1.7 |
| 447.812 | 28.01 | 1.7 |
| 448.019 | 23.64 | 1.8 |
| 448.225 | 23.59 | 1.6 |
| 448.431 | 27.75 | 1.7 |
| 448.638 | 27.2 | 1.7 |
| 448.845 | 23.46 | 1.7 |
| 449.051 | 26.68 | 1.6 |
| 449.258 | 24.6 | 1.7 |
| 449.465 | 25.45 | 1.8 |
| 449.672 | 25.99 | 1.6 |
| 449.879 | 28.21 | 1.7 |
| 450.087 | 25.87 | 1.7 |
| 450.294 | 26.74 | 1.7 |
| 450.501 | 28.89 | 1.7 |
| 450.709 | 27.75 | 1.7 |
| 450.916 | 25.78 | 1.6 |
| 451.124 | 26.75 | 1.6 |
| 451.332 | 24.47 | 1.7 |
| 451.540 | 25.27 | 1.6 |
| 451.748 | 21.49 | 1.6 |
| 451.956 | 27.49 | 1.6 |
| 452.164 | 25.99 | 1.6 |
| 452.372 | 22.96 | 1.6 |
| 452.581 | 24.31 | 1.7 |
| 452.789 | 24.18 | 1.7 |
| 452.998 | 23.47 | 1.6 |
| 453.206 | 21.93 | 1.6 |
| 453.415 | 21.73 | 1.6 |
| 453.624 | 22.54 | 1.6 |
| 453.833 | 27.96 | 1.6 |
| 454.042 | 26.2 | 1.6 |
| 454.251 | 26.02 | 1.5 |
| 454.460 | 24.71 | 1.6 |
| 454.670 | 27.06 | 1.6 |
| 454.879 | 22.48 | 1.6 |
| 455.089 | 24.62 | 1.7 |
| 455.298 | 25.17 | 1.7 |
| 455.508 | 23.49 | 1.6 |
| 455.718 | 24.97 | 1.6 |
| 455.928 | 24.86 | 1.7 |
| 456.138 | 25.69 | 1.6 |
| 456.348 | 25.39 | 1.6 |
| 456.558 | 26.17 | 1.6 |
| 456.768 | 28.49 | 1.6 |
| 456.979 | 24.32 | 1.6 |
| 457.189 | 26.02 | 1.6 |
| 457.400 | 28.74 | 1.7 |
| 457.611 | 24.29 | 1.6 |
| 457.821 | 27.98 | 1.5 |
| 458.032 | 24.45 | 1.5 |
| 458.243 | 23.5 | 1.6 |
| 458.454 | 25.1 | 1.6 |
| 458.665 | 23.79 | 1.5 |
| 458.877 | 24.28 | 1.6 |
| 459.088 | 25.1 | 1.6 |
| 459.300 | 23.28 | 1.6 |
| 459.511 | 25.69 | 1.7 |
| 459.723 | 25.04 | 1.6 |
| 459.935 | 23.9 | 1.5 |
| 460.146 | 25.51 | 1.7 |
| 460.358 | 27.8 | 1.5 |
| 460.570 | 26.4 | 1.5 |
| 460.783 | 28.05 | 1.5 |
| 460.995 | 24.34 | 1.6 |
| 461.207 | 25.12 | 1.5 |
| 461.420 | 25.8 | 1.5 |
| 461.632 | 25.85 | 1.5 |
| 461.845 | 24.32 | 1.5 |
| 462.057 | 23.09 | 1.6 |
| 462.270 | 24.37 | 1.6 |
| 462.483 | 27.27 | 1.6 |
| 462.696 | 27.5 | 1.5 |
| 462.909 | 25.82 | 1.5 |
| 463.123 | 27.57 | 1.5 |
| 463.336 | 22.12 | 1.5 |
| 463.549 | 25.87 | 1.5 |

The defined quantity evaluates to 1.06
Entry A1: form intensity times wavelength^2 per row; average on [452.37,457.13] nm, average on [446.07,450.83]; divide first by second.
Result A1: 0.98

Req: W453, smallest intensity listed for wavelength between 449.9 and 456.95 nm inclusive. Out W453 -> 21.49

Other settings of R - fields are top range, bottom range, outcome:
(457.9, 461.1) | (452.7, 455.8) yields 1.05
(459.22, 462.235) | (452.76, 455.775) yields 1.07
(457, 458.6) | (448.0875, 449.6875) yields 1.04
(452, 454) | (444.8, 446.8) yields 1.06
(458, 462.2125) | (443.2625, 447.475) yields 1.11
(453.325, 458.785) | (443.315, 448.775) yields 1.07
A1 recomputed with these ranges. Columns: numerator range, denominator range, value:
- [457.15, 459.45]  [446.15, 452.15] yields 1.01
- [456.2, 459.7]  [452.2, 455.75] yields 1.06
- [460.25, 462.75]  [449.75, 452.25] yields 1.03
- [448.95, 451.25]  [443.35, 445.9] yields 1.16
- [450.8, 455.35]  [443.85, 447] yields 1.07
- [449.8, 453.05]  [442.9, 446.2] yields 1.12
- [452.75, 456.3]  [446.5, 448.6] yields 0.98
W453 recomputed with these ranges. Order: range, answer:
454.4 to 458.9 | 22.48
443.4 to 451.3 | 20.62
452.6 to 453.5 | 21.73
